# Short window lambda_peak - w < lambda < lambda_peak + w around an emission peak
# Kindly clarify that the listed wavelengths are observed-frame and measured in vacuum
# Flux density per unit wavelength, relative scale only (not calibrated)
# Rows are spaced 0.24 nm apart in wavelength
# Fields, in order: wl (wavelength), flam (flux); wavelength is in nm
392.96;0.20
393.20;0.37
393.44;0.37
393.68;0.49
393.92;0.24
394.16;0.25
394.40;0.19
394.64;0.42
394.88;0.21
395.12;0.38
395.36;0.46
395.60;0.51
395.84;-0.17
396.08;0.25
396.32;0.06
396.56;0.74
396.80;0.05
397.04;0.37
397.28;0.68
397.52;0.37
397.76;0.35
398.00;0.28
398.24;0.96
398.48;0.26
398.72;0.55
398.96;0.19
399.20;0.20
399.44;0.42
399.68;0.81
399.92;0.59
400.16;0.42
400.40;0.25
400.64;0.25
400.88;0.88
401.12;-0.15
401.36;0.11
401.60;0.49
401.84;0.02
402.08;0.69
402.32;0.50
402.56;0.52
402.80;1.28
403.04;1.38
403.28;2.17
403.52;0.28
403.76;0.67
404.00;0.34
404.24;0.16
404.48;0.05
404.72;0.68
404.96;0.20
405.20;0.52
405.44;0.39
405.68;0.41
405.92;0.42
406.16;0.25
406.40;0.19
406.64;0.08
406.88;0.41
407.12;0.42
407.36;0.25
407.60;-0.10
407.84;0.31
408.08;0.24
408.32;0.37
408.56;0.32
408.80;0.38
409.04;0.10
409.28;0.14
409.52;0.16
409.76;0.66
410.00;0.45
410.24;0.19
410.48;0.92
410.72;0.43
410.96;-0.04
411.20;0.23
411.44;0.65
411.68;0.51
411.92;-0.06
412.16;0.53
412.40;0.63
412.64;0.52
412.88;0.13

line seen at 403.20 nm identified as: [O II] 3727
